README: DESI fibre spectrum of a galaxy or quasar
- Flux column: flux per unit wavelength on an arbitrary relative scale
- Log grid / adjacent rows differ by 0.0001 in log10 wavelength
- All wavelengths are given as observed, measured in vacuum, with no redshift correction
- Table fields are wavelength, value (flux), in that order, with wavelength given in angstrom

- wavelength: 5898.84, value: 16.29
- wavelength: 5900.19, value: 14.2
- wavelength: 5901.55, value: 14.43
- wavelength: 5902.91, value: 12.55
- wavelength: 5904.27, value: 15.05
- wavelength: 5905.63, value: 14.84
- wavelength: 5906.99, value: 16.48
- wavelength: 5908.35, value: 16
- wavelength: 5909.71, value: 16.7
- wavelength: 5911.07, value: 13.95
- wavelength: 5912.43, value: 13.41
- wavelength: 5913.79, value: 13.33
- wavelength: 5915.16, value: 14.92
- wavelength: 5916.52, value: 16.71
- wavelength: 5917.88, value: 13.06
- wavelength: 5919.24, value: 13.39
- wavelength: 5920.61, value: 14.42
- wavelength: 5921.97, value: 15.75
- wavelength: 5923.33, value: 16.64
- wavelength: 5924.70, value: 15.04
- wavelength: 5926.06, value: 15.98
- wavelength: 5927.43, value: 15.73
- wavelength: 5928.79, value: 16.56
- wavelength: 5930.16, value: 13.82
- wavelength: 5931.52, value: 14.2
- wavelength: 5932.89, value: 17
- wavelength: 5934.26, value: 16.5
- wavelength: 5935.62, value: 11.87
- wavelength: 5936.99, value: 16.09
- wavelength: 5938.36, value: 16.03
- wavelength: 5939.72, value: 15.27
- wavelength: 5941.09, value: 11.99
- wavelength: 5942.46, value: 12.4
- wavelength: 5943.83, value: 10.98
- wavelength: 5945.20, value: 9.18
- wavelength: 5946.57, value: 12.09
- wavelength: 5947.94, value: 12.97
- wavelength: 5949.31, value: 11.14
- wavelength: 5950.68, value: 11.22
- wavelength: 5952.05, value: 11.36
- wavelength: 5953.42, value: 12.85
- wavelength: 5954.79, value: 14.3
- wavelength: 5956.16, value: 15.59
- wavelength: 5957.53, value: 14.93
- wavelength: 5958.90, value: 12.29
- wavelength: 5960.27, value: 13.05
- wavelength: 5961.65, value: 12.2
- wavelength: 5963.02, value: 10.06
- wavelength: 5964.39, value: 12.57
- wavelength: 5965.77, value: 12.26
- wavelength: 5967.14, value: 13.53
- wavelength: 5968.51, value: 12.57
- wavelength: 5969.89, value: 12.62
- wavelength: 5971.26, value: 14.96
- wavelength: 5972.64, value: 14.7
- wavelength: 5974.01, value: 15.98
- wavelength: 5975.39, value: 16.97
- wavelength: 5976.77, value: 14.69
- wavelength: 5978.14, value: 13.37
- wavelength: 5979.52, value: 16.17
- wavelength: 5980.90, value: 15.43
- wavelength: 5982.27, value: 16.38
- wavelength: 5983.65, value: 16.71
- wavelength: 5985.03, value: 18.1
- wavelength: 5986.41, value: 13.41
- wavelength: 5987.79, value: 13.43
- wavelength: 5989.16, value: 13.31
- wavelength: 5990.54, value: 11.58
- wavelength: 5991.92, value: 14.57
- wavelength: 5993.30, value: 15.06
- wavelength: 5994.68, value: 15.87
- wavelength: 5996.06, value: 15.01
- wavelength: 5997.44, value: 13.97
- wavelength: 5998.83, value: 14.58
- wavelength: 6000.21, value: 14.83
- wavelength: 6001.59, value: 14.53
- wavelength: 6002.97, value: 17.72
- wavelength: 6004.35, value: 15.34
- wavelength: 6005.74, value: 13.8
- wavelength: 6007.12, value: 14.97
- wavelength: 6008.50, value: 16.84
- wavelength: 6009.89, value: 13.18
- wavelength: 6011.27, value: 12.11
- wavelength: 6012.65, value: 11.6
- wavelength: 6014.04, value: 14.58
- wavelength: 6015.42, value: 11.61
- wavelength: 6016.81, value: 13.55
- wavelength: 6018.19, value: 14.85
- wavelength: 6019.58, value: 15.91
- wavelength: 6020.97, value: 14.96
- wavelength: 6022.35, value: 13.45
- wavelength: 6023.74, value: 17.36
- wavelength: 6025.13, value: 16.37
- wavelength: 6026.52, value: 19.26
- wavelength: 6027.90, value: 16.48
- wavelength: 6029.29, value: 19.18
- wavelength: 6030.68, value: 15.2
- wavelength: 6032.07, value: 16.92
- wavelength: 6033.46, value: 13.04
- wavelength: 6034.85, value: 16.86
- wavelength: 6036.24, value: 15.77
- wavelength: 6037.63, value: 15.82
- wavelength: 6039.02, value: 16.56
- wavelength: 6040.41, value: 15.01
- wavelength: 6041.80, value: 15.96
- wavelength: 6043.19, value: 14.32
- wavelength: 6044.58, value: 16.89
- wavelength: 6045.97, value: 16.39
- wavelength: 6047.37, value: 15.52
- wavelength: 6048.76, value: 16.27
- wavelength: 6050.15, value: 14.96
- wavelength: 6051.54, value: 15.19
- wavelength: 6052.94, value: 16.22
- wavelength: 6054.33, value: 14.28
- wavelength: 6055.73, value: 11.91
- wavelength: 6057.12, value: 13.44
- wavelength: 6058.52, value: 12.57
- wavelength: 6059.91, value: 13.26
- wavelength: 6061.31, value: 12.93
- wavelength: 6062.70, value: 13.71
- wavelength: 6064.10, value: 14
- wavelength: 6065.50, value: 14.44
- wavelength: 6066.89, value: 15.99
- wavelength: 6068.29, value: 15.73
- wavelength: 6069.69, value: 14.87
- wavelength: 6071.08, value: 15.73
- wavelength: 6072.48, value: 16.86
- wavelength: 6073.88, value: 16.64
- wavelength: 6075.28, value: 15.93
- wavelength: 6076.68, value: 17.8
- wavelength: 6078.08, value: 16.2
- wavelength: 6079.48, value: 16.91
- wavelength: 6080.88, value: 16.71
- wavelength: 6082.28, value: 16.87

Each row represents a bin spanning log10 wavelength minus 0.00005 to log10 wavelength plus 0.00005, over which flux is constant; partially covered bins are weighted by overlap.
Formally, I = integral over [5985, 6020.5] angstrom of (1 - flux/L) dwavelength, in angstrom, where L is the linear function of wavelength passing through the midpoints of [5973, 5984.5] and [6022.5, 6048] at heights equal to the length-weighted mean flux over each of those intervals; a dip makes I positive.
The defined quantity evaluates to 3.6 angstrom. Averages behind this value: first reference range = 15.7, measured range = 14.3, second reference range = 16.2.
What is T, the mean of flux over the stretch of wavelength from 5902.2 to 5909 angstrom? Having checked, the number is 15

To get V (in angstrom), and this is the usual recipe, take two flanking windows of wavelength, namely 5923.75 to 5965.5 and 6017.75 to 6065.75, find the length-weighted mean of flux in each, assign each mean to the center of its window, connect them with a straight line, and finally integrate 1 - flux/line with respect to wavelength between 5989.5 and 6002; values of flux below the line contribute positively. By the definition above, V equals 0.04 angstrom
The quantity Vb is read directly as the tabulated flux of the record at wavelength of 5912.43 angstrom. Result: 13.41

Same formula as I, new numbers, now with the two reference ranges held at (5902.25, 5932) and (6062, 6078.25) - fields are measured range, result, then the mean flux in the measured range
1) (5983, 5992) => 0.49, 14.4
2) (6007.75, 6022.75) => 1.46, 13.9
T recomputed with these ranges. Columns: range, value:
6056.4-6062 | 13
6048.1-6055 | 15.4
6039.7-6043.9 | 15.1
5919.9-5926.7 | 15.6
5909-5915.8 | 14.5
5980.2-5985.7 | 16.6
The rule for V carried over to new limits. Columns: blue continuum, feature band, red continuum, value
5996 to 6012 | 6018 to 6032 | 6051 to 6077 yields -1.6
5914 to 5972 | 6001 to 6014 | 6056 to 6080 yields -0.1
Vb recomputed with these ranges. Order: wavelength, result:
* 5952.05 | 11.36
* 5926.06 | 15.98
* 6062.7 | 13.71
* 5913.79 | 13.33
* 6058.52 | 12.57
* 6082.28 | 16.87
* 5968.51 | 12.57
